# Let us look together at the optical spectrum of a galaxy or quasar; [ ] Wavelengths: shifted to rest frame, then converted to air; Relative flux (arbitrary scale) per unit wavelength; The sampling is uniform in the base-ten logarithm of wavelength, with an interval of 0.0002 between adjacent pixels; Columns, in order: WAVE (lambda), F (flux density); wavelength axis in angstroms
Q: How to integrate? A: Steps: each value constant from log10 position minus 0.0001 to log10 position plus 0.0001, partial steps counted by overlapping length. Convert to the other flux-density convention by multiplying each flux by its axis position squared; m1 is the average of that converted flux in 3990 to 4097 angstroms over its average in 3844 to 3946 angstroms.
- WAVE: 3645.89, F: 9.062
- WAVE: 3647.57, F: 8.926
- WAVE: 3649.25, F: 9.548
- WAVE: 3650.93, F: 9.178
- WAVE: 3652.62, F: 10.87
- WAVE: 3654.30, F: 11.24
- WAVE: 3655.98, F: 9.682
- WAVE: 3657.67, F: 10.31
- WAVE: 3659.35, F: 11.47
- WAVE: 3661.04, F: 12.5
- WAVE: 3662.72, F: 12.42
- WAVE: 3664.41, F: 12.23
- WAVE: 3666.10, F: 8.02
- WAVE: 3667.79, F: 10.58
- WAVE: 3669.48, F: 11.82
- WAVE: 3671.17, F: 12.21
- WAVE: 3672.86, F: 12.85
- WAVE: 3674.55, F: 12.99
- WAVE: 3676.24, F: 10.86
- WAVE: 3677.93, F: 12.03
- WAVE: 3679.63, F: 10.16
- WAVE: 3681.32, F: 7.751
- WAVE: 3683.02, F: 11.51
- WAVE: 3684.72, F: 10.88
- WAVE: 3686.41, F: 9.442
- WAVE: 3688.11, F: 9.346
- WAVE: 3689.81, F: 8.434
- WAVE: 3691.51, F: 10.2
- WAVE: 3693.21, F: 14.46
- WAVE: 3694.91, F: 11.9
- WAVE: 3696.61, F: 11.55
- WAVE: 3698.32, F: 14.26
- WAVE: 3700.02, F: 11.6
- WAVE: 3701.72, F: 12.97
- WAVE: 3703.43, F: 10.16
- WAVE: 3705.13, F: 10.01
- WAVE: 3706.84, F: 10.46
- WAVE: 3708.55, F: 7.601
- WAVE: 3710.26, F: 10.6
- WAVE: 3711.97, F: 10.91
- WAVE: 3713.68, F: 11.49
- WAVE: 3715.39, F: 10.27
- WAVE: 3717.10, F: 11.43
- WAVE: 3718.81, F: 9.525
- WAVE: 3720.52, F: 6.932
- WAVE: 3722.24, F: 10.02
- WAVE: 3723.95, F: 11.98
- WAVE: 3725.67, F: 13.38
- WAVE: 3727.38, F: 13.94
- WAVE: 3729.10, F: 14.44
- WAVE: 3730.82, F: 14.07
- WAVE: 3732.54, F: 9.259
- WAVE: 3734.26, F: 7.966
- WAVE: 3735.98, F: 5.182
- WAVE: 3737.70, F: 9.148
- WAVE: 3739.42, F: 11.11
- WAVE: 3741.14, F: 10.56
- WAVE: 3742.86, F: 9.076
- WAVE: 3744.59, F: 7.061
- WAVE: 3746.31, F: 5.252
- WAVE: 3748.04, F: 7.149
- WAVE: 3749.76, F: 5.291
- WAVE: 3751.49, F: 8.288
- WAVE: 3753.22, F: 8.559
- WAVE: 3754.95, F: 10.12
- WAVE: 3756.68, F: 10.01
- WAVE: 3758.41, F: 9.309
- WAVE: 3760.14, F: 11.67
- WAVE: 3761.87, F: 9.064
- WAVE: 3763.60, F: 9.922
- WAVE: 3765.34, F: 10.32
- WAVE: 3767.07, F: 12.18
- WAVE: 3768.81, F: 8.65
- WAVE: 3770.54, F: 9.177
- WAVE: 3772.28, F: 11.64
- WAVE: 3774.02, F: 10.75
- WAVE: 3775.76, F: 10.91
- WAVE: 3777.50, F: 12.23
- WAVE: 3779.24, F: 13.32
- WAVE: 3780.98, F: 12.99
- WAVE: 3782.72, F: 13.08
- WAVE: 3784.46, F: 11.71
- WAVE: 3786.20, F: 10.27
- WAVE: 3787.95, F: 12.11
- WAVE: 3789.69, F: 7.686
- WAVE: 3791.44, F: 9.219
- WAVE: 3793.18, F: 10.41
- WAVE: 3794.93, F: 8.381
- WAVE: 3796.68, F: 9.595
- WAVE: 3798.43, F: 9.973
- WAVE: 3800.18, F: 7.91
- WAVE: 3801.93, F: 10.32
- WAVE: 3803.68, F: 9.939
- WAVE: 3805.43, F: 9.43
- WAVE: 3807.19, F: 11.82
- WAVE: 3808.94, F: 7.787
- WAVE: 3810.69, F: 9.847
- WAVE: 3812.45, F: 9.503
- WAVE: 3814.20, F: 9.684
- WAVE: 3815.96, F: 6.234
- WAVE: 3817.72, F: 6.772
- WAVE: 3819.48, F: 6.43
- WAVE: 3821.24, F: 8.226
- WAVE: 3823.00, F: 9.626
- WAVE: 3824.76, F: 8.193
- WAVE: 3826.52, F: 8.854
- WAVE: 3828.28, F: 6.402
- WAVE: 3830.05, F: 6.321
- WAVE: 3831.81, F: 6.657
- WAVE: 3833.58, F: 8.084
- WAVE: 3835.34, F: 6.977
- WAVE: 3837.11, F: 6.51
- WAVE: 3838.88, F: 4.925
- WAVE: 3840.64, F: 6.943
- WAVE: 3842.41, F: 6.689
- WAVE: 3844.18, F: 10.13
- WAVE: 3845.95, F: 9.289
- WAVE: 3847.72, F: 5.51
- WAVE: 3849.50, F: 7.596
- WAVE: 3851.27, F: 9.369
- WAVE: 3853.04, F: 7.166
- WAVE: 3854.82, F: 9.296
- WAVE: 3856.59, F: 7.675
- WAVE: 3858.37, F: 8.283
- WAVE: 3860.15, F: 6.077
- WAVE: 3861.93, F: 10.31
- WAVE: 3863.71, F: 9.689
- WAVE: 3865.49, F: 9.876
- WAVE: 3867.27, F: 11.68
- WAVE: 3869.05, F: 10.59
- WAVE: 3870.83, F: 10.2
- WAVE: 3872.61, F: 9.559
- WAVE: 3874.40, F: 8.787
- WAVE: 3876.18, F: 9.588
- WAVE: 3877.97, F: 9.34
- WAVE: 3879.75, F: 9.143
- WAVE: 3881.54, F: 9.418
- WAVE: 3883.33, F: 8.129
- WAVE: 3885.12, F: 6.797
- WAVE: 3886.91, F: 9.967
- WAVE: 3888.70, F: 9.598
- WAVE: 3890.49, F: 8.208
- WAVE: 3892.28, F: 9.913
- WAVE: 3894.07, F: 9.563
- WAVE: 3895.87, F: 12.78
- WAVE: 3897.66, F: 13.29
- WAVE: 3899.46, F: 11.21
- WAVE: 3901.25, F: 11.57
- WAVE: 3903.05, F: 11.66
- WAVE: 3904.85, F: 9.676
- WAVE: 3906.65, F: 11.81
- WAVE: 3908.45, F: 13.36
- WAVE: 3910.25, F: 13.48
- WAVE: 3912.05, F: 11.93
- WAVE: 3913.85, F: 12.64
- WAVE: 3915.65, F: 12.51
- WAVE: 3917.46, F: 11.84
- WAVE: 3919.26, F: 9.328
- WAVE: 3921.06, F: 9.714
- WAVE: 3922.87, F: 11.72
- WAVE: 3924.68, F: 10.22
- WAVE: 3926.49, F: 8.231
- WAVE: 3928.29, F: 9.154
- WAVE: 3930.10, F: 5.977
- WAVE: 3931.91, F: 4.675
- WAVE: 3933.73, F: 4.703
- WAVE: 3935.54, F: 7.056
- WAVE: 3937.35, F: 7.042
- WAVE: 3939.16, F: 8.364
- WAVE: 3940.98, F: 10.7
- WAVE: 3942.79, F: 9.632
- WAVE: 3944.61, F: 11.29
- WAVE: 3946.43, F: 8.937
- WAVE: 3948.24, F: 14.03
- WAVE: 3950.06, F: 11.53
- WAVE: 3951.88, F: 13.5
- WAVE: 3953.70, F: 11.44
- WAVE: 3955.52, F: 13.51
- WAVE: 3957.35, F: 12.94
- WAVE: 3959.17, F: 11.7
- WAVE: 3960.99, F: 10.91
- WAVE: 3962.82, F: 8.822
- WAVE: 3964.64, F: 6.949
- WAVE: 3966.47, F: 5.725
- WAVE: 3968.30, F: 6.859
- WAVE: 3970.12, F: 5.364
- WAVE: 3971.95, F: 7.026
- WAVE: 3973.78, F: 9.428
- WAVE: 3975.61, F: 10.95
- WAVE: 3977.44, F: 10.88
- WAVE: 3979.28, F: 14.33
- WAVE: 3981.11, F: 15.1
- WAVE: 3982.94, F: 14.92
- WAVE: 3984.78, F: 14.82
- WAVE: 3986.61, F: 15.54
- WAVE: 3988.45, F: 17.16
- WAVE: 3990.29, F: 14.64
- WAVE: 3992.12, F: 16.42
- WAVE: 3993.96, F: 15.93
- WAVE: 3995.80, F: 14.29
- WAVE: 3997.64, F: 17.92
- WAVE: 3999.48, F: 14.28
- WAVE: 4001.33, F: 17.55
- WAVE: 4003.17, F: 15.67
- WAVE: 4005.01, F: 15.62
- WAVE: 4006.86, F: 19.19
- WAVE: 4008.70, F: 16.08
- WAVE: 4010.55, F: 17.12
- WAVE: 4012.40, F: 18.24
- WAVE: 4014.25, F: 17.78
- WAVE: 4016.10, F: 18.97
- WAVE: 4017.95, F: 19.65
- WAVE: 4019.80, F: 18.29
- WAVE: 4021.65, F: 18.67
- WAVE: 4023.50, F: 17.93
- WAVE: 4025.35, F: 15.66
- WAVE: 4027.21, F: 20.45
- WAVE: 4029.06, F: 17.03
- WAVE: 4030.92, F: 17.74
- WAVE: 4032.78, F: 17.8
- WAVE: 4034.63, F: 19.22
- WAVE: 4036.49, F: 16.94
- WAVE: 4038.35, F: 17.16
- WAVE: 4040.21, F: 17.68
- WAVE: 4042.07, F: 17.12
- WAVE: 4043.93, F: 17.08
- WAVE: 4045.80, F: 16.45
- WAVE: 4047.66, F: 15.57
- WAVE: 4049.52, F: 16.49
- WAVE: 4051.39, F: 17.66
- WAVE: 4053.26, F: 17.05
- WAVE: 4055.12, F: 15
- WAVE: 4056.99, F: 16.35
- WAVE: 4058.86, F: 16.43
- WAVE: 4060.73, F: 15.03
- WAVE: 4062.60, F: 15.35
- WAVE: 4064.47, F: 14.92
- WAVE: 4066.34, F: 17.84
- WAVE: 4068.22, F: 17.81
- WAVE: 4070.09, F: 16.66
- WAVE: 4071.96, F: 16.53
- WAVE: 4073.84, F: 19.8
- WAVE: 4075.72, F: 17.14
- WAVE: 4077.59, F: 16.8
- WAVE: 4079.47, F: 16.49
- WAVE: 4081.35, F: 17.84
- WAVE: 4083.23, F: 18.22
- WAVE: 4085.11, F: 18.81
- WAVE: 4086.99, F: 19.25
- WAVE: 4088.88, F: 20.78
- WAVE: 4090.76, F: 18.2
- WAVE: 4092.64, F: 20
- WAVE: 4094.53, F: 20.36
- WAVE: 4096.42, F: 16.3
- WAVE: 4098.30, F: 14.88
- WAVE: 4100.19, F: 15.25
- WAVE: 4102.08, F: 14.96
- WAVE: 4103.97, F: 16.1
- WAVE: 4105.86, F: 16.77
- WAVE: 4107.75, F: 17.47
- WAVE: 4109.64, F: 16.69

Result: 1.95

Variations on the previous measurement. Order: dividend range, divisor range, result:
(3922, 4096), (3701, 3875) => 1.76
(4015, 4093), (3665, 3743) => 1.94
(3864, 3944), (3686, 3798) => 1.04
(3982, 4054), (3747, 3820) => 1.97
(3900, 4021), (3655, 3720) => 1.30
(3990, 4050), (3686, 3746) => 1.91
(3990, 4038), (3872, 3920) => 1.74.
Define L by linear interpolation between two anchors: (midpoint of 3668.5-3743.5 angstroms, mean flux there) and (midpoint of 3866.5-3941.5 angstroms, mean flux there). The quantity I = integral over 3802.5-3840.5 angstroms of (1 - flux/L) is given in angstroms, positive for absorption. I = 8.4 angstroms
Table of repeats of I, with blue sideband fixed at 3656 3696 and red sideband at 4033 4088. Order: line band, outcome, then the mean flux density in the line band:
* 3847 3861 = 6.25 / 7.65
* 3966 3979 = 6.03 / 8.42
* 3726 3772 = 9.85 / 9.56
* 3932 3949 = 7.13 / 8.83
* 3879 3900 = 6.68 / 9.81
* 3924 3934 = 5.17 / 7.24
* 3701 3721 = 2.31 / 10.2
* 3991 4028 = -2.23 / 17.3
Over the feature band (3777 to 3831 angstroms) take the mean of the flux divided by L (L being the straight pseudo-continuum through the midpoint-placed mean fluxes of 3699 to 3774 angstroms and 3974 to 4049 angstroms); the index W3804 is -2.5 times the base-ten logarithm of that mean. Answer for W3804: 0.21 mag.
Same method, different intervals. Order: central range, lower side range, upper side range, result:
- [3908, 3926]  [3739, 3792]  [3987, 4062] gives 0.21 mag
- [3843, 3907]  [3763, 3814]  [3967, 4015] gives 0.26 mag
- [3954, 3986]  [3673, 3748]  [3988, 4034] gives 0.46 mag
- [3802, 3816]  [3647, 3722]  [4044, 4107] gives 0.32 mag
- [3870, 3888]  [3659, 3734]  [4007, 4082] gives 0.49 mag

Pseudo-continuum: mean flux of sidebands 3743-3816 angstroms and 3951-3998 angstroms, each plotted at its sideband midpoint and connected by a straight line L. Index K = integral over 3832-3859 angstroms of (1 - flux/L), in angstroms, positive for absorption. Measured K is 7.6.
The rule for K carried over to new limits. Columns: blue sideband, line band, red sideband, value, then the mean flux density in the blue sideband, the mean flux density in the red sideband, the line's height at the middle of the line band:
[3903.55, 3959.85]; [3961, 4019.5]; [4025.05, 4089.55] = -0.8 angstroms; 10.4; 17.3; 13.6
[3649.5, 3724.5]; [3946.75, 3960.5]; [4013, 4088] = 2.8 angstroms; 10.8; 17.4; 15.6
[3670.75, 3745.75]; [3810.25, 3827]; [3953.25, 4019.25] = 5.1 angstroms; 10.7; 13.8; 11.9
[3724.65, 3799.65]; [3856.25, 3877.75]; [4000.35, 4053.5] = 6.0 angstroms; 10.1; 17.5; 13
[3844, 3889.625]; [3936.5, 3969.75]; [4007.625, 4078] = 7.3 angstroms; 8.95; 17.3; 13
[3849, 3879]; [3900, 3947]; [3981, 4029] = 9.0 angstroms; 9.15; 16.9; 12.4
